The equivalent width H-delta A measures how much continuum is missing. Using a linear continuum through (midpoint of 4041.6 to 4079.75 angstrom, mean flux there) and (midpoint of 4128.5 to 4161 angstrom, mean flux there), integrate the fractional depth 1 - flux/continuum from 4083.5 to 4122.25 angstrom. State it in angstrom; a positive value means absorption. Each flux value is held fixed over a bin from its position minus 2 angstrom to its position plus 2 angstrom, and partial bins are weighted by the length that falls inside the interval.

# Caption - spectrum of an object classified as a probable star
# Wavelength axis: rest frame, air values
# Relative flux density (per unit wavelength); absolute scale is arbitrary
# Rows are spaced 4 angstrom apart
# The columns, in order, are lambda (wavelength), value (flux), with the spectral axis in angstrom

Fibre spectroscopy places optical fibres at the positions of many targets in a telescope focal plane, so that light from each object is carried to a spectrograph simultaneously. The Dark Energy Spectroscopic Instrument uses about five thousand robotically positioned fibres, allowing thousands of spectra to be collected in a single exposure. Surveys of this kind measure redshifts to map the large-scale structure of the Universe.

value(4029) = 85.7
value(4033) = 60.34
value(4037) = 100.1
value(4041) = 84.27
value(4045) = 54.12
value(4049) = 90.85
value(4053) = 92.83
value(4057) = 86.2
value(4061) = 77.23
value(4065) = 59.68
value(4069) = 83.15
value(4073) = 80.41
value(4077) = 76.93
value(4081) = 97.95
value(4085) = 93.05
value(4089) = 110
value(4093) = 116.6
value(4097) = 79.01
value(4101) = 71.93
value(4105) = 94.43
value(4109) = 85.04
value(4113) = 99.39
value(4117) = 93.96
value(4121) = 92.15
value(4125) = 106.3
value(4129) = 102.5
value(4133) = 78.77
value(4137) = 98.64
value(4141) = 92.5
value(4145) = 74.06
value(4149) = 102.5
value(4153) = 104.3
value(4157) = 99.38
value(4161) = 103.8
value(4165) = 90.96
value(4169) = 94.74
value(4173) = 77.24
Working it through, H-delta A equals -3.3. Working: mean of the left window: 78.6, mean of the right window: 94.3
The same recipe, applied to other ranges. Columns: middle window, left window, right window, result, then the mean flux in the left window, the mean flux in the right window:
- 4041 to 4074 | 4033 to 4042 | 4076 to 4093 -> 4.6 angstrom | 86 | 98.1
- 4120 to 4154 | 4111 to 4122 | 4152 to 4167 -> 1.0 angstrom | 95.4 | 99.3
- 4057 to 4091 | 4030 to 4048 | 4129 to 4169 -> -1.1 angstrom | 76.2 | 94.4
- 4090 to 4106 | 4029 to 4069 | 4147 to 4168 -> -0.6 angstrom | 79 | 99.9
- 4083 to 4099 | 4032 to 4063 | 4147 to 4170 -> -2.0 angstrom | 81.4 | 99.5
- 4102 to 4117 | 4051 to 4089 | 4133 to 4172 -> -0.4 angstrom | 84.5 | 94.3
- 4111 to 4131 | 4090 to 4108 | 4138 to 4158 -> -1.3 angstrom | 91.3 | 94.5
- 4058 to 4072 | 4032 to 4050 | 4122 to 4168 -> 1.3 angstrom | 78.2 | 95.7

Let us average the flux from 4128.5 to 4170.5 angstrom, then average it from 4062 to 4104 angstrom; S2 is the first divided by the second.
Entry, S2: 1.09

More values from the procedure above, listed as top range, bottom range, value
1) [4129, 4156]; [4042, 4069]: 1.20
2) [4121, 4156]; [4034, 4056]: 1.14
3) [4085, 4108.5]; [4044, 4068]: 1.20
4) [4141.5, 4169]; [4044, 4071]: 1.22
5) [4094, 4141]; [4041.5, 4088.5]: 1.12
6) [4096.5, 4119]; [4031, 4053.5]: 1.10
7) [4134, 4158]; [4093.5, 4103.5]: 1.14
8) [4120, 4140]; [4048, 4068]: 1.18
